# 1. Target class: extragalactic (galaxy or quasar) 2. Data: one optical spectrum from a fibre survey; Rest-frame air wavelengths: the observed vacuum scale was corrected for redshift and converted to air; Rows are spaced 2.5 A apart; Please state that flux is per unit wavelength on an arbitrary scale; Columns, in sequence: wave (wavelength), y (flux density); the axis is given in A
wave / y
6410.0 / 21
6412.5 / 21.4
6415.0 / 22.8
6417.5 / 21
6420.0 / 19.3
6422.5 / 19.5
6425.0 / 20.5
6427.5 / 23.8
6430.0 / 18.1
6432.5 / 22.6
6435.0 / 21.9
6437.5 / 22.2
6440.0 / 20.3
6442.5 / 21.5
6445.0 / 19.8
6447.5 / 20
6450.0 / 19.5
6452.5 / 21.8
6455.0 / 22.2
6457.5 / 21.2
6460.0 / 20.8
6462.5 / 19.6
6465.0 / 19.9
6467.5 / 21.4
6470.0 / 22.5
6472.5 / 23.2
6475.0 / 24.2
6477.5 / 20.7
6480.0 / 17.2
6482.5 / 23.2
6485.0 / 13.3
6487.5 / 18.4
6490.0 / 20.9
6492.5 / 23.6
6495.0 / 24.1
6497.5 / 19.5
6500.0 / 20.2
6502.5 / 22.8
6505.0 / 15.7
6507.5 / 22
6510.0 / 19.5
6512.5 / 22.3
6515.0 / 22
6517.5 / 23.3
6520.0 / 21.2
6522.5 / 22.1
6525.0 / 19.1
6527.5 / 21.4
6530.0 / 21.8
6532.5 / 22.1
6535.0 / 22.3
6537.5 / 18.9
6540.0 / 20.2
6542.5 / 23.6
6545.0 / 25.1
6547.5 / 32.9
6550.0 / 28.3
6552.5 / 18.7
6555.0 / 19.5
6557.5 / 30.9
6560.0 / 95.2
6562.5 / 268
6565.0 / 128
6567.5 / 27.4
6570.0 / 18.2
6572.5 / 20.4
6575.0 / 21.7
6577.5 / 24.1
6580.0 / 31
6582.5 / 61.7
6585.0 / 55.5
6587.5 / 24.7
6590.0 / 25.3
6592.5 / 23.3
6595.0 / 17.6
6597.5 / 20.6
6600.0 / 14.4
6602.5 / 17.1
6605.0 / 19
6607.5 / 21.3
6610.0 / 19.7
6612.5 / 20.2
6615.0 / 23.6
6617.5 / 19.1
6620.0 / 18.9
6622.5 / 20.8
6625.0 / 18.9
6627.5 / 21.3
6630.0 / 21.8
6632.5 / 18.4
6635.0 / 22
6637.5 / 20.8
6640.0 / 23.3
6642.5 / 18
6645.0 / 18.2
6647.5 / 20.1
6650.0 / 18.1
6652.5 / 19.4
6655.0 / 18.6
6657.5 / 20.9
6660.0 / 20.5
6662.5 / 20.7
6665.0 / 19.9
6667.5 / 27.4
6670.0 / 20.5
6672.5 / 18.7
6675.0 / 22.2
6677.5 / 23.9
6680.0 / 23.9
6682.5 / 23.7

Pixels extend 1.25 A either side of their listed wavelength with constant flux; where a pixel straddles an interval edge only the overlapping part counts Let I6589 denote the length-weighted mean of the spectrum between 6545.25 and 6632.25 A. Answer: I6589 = 36.4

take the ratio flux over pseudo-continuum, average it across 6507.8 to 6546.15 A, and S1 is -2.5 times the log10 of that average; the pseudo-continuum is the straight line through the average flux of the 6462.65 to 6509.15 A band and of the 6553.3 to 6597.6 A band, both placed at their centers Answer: 0.50 mag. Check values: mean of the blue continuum 20.7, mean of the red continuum 51.2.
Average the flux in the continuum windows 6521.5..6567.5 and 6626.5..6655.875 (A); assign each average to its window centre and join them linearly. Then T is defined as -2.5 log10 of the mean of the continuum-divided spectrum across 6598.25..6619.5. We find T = 0.42 mag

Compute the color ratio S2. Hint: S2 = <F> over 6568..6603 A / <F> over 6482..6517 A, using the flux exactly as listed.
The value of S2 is 1.32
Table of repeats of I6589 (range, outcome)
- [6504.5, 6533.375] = 21.2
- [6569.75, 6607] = 26.4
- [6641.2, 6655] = 18.8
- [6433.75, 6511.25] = 20.7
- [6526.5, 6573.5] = 45.7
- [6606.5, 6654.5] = 20.2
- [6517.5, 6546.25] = 21.7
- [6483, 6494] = 19.4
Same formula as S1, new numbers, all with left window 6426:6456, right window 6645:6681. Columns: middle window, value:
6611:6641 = 0.01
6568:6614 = -0.20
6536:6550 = -0.16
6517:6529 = -0.01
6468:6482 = -0.03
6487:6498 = -0.03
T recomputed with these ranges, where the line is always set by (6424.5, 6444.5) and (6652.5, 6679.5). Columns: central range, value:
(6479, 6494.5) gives 0.09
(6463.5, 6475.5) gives -0.04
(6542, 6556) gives -0.17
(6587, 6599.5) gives -0.02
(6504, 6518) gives 0.03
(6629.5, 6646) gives 0.05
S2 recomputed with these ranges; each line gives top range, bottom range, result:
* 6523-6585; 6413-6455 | 2.03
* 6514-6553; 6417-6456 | 1.09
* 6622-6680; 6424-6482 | 0.98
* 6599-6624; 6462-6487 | 0.95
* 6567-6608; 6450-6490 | 1.27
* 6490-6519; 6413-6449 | 1.02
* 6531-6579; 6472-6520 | 2.18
